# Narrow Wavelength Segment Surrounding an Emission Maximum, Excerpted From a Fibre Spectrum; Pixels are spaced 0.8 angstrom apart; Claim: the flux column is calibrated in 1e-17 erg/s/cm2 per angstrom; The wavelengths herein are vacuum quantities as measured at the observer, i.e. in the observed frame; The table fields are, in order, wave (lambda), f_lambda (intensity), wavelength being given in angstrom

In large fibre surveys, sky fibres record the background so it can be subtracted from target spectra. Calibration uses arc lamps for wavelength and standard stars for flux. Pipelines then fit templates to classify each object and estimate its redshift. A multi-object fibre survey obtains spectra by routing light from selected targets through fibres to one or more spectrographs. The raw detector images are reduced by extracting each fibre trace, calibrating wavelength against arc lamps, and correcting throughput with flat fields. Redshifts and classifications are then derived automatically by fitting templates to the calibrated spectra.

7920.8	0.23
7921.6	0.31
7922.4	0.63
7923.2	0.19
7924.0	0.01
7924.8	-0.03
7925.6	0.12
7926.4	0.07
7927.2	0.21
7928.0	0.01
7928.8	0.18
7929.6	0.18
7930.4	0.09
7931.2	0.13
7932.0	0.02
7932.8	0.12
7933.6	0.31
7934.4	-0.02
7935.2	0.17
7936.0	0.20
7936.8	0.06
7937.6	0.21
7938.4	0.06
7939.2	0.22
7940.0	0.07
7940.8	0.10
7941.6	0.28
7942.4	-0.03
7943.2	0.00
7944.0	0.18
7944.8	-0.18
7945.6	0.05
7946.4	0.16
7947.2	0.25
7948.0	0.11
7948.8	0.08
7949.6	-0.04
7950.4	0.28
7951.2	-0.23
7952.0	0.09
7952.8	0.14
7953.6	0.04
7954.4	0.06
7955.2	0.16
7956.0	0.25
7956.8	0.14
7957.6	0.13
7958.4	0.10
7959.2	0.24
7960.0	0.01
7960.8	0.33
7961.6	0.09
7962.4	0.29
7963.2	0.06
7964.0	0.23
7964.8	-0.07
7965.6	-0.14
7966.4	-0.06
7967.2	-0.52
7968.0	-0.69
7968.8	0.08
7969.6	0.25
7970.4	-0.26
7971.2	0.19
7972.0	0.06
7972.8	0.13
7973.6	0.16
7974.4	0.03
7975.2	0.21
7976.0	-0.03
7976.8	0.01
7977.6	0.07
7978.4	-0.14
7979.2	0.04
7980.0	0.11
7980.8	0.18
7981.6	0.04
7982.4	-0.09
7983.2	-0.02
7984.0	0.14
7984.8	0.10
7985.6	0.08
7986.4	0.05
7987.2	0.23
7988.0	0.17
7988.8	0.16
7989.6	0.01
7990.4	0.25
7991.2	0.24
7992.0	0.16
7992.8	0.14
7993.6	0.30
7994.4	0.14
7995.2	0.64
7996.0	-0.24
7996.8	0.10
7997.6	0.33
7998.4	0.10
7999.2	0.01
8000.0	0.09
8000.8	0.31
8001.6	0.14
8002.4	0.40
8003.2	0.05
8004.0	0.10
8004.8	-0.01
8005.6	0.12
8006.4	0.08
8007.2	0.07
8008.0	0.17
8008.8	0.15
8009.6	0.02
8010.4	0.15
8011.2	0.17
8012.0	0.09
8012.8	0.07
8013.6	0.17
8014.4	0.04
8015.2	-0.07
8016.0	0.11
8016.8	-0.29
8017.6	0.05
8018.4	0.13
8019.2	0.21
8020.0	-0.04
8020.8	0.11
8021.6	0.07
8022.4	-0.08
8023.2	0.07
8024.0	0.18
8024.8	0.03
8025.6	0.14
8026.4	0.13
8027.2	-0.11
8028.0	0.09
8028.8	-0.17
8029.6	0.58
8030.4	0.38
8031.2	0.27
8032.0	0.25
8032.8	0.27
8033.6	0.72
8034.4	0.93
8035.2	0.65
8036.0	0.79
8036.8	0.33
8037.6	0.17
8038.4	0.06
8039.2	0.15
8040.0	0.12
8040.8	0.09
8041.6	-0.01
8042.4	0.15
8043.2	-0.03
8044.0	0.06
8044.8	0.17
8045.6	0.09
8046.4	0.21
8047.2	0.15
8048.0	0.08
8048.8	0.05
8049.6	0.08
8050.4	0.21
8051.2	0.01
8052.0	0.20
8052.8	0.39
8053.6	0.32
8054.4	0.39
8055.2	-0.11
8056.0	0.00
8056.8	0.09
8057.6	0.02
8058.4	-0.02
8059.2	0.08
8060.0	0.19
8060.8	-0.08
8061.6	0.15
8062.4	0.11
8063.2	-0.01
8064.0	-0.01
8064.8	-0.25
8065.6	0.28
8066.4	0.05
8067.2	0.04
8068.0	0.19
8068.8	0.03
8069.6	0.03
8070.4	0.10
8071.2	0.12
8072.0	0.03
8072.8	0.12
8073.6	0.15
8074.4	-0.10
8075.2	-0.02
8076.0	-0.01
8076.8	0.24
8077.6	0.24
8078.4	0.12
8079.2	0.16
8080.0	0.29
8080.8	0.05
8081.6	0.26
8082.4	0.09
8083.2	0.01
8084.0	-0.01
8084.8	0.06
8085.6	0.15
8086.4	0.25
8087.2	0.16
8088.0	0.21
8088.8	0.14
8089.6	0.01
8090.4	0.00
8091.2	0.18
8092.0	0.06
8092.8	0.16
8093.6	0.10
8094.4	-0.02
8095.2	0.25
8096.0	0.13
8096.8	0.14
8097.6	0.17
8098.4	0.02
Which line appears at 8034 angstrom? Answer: H-gamma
